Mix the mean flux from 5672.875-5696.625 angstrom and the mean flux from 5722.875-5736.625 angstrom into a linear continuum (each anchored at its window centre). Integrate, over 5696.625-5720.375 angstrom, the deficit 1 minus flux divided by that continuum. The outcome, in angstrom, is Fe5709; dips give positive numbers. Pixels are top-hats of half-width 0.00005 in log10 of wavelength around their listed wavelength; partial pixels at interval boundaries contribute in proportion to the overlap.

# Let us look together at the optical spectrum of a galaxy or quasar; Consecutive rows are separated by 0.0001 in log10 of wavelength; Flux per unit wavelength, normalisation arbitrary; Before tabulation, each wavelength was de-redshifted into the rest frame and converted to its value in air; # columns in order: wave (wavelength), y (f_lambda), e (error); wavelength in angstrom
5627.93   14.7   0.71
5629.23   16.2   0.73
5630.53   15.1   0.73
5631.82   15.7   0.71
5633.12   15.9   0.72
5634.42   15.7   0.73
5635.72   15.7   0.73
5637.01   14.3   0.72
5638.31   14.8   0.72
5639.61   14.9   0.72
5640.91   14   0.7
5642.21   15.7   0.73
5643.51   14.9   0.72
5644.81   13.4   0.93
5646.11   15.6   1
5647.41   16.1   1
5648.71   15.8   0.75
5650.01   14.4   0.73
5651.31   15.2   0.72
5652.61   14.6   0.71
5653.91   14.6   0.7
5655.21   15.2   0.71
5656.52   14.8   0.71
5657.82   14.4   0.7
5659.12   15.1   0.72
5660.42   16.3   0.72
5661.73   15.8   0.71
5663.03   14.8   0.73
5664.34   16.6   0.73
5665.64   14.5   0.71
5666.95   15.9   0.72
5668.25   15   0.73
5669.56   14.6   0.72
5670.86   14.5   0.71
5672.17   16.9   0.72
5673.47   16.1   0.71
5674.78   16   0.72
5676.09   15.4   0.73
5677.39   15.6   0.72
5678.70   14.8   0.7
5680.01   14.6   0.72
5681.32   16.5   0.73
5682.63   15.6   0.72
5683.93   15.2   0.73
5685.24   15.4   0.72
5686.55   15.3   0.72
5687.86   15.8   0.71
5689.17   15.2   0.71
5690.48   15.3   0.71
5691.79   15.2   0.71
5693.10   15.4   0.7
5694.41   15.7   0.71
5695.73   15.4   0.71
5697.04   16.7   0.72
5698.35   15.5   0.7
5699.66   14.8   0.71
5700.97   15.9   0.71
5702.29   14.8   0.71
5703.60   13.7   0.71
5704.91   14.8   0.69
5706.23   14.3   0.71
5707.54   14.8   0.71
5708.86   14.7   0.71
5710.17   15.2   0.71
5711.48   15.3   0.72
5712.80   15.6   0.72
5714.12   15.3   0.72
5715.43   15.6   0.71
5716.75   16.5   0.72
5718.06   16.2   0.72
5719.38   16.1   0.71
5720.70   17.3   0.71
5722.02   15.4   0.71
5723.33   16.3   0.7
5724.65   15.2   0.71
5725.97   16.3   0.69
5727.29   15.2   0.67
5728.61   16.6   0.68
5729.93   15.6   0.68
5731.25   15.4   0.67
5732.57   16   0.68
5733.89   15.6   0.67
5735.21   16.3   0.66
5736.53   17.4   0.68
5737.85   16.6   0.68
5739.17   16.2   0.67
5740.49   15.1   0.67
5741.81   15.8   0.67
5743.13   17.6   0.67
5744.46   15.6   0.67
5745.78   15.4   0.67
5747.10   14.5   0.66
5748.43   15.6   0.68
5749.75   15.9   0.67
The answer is 0.6 angstrom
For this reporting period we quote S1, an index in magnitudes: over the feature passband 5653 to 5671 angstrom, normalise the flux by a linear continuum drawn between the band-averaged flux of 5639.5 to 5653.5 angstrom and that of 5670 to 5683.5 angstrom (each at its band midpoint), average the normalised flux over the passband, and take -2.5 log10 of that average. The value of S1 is 0.01 mag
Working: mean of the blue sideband 15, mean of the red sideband 15.6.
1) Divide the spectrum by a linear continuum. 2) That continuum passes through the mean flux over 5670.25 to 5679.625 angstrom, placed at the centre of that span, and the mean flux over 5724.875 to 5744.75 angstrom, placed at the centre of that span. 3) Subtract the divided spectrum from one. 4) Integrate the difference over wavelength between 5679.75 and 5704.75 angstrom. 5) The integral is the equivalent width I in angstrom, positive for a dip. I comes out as 0.6 angstrom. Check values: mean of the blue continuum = 15.6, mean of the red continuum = 16.1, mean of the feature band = 15.4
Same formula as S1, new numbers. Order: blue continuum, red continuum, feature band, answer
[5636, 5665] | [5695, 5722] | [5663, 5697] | -0.02 mag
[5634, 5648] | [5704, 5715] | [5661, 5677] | -0.04 mag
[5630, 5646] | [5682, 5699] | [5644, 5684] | 0.00 mag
